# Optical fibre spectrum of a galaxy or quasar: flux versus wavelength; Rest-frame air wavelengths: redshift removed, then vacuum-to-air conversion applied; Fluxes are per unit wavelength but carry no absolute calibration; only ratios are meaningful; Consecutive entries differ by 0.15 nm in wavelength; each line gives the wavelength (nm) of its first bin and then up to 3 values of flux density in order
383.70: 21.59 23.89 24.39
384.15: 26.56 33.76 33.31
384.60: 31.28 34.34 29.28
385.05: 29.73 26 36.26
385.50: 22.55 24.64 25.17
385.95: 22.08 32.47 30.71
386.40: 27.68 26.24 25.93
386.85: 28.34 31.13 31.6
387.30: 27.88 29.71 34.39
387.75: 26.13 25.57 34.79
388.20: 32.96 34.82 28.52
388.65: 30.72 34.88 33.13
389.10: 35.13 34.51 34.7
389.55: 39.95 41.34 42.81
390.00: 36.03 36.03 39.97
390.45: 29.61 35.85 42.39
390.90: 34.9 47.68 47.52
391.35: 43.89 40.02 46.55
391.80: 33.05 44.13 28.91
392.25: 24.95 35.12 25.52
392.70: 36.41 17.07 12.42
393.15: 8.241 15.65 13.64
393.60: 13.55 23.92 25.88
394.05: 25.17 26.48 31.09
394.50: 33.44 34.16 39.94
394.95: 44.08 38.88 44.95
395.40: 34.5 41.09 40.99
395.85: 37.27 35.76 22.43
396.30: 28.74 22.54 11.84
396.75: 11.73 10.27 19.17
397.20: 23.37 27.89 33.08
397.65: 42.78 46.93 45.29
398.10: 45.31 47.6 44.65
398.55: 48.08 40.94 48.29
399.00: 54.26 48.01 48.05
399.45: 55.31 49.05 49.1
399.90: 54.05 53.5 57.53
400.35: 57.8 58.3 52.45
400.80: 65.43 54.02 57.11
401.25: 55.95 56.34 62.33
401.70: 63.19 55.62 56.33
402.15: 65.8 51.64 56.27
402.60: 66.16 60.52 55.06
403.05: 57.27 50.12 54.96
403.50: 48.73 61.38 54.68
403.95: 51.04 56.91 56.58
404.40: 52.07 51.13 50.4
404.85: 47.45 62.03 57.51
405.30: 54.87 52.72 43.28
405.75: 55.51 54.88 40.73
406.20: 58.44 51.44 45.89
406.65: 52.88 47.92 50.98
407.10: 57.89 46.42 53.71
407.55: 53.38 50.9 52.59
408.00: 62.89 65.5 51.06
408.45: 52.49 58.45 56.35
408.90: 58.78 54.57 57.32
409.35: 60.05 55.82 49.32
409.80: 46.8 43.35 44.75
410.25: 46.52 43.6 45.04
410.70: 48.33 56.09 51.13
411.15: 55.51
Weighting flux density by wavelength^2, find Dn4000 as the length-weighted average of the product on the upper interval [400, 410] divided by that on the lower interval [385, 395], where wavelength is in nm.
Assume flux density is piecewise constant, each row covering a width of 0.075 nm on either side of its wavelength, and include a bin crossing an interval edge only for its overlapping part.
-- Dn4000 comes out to 1.89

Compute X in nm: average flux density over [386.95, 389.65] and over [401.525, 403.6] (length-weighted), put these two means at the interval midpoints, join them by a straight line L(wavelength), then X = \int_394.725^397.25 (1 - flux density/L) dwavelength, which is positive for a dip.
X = 0.86 nm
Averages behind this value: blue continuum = 32.3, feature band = 29.9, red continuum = 57.4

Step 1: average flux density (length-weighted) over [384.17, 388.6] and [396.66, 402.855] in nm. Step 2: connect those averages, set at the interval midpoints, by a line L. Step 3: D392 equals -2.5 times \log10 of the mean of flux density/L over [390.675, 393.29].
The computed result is 0.13 mag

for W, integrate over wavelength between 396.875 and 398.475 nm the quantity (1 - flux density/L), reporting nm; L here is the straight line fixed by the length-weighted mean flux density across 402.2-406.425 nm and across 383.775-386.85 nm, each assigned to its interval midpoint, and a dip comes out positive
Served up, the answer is 0.33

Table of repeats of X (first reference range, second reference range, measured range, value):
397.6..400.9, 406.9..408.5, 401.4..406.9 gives -0.18 nm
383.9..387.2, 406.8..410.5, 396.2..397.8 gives 0.65 nm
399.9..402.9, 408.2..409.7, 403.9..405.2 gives 0.07 nm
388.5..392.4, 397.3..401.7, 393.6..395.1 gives 0.42 nm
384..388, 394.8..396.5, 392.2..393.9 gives 0.66 nm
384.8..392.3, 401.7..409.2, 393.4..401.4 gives 0.99 nm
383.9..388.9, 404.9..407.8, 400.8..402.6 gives -0.44 nm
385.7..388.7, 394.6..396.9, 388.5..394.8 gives -0.33 nm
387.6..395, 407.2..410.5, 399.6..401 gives -0.41 nm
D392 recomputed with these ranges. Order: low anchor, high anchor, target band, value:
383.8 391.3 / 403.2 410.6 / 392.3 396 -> 0.33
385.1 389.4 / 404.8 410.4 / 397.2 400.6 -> -0.11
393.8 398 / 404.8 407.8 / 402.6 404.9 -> -0.16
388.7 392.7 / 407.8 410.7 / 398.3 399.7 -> -0.10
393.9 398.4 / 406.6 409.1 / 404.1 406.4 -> -0.07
